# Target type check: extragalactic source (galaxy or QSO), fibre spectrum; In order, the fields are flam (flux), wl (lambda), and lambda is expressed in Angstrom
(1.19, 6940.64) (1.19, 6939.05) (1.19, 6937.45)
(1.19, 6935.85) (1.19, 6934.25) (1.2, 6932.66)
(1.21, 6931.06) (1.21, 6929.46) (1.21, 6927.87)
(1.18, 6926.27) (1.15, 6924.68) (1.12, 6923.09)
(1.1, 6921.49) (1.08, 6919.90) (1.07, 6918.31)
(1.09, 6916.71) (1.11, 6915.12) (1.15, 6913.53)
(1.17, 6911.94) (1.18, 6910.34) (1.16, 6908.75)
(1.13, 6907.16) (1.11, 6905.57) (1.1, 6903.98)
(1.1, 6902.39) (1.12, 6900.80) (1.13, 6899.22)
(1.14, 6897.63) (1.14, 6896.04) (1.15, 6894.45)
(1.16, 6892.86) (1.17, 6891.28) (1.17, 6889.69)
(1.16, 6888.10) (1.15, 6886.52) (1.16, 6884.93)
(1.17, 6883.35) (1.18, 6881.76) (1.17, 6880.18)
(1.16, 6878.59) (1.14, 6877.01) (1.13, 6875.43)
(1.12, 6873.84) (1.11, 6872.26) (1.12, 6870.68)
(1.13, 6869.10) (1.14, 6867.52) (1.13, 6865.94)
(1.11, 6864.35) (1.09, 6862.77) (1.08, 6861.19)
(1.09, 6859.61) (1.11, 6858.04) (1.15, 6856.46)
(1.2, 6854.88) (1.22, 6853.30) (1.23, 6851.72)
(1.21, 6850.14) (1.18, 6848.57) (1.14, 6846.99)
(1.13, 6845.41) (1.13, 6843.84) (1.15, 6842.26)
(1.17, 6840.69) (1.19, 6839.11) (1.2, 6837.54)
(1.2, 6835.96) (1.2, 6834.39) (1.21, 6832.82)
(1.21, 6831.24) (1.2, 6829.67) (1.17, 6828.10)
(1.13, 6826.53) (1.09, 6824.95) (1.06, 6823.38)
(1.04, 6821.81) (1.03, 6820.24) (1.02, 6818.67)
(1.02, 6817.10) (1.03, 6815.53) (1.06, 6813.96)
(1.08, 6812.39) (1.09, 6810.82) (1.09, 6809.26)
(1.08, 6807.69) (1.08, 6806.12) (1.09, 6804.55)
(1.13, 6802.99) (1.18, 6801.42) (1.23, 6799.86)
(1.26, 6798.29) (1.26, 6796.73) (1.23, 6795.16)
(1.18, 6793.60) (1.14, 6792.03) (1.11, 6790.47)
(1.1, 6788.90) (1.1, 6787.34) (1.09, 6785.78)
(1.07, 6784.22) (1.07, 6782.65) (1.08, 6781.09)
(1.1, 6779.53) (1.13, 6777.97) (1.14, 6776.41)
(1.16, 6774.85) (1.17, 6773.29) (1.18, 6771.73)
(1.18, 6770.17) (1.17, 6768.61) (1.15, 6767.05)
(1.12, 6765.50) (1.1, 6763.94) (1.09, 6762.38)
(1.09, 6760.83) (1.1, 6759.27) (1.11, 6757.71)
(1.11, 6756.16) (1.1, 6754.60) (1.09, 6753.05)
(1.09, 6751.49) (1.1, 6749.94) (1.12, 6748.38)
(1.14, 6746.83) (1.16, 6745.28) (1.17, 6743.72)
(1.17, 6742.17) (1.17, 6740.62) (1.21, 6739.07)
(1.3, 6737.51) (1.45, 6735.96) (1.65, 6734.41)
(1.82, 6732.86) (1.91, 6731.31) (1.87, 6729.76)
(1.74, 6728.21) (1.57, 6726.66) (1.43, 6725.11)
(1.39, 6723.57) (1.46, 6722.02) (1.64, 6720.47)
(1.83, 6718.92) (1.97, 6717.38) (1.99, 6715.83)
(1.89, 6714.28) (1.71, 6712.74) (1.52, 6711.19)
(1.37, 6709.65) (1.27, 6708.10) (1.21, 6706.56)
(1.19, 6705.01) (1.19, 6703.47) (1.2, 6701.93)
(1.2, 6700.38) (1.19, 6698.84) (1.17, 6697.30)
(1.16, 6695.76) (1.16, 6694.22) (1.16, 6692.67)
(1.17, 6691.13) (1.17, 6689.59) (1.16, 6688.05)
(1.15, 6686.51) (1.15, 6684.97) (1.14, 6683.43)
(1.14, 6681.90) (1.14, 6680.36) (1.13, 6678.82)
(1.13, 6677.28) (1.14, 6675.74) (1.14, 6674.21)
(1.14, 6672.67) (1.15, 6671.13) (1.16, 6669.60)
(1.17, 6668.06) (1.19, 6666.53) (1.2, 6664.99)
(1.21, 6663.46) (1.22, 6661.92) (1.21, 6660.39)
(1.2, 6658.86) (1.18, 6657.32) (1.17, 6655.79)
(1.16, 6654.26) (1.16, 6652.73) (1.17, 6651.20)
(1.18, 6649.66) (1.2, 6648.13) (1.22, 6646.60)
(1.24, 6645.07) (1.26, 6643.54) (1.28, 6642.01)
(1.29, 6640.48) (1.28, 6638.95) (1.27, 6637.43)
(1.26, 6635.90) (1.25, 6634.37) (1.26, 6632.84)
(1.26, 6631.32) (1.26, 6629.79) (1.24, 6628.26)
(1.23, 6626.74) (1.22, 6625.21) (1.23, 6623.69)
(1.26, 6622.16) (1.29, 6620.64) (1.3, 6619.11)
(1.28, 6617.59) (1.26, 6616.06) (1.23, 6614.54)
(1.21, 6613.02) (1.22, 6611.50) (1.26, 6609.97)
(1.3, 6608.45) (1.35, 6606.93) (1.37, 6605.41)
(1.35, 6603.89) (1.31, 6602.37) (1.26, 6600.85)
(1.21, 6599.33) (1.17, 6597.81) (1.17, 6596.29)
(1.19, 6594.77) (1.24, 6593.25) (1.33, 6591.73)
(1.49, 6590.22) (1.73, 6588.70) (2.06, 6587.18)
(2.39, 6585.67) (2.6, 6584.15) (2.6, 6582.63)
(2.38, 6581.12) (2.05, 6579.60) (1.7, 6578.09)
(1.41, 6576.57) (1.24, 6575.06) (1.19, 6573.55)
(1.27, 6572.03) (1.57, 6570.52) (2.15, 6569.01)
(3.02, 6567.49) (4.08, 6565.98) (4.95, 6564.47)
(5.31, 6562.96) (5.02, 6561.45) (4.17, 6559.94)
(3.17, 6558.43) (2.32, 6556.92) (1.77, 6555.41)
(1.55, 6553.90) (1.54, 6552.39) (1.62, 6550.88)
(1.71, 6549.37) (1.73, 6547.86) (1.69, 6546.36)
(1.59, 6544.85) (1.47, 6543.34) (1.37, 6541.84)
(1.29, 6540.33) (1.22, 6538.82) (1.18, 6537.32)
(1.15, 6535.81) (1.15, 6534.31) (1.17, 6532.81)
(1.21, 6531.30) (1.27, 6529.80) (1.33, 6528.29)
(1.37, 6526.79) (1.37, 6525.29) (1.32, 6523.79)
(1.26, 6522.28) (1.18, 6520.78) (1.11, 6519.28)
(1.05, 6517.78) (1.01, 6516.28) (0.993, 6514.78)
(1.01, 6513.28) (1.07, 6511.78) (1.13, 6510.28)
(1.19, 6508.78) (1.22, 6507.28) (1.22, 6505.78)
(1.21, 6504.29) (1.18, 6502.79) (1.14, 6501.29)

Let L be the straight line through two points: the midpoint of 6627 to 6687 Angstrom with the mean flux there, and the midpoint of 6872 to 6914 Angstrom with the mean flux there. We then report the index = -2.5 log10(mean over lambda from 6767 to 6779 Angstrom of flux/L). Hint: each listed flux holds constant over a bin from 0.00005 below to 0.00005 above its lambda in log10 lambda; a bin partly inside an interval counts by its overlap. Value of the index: 0.01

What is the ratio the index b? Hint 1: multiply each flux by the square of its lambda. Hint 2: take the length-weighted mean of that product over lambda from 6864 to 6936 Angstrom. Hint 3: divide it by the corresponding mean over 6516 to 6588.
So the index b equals 0.65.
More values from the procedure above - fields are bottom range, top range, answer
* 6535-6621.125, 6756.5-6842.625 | 0.65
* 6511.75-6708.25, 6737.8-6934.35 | 0.82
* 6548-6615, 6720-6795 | 0.65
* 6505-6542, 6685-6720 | 1.21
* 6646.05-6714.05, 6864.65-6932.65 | 1.01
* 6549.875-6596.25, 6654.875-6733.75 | 0.60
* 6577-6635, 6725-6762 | 0.94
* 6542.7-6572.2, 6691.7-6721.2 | 0.57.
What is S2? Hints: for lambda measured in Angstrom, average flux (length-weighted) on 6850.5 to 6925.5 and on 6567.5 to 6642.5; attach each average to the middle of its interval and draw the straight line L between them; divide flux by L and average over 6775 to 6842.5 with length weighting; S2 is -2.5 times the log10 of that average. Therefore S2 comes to 0.09 mag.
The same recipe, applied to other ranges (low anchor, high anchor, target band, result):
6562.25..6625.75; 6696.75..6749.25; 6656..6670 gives 0.316 mag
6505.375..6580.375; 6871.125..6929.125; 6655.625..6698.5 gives 0.306 mag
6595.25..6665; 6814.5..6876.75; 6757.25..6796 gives 0.040 mag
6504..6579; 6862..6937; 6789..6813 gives 0.149 mag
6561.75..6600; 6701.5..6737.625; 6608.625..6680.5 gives 0.471 mag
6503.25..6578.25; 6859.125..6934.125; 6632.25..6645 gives 0.249 mag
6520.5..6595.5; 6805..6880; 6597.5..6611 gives 0.372 mag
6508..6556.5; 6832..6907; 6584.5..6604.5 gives -0.147 mag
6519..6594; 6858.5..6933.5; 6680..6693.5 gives 0.380 mag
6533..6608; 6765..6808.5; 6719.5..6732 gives -0.188 mag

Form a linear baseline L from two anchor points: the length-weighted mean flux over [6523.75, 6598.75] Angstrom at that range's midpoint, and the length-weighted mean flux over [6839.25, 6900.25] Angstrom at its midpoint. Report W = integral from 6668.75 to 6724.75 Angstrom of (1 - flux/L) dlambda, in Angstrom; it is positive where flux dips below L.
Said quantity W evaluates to 9.8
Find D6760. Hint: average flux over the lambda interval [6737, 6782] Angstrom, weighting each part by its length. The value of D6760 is 1.14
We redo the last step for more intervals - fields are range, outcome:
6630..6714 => 1.22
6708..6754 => 1.47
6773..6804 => 1.15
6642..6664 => 1.2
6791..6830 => 1.12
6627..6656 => 1.23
